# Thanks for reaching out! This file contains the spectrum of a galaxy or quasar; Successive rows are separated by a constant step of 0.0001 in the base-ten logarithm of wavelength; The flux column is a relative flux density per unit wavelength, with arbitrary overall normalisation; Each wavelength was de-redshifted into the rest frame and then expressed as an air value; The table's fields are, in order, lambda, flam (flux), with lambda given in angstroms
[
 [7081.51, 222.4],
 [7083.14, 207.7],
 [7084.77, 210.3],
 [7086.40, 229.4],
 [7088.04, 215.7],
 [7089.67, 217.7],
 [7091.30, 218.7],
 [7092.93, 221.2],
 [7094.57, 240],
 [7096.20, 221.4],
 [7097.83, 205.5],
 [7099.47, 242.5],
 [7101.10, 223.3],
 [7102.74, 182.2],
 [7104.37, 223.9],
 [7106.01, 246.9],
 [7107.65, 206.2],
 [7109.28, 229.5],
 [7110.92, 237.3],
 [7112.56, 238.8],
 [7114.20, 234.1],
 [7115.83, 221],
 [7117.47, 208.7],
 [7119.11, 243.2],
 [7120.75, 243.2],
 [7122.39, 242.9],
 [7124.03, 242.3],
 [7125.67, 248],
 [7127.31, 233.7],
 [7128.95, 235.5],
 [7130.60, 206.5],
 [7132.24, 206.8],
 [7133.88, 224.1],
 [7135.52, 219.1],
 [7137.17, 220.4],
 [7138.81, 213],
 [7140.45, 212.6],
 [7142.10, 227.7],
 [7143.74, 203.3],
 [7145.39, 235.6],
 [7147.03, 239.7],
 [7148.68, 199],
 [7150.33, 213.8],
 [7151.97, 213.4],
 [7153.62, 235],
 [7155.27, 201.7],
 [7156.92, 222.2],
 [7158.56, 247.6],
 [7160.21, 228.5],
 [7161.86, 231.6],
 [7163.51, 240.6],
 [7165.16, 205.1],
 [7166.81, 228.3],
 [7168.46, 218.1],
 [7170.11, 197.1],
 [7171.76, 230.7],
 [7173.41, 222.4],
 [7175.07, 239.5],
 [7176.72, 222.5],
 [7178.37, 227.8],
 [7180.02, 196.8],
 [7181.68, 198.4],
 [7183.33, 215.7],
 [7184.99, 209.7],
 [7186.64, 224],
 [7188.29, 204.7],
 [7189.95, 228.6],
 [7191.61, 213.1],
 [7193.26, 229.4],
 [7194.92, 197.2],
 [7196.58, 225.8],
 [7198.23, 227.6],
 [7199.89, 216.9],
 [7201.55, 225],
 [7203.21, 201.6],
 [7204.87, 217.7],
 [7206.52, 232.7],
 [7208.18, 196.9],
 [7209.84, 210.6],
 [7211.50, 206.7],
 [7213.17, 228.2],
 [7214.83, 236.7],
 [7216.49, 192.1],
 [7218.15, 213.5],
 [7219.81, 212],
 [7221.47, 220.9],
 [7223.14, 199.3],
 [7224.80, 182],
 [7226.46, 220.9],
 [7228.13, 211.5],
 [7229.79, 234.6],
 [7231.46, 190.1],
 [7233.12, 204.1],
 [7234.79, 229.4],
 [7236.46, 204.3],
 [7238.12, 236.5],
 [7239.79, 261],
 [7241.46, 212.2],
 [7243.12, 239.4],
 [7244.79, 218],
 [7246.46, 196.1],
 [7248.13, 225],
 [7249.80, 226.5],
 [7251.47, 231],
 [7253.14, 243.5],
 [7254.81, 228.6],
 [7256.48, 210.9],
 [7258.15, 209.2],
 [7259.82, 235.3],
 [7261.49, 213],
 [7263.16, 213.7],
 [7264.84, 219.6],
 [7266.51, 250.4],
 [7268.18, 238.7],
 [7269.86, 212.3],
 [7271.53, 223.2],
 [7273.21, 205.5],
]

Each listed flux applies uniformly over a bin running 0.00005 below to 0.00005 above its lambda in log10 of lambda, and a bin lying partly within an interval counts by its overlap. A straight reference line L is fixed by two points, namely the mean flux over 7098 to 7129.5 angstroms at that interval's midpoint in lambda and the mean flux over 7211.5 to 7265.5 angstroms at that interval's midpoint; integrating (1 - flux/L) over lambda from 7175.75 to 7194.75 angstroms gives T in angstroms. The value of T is 0.7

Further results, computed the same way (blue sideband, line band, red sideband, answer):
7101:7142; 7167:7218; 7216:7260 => 1.0 angstroms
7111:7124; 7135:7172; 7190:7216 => 1.0 angstroms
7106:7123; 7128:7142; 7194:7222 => 0.6 angstroms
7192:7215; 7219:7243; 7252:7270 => 0.5 angstroms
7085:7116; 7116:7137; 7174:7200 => -0.7 angstroms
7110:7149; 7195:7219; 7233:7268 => 1.0 angstroms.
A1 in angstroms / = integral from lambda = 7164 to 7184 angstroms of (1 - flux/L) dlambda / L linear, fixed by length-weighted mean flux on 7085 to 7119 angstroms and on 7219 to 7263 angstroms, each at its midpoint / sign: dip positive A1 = 0.3 angstroms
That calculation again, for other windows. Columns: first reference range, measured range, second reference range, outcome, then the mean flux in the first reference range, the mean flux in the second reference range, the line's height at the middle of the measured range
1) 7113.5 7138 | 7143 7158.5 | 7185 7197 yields 0.3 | 229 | 217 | 224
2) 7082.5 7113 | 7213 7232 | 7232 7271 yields 1.0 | 222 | 224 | 224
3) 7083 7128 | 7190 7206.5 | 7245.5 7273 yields 0.4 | 227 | 223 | 224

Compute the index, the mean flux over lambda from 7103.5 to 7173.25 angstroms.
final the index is 225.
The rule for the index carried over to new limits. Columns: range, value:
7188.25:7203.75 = 218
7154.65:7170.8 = 223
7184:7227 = 214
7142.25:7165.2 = 223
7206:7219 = 214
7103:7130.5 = 232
